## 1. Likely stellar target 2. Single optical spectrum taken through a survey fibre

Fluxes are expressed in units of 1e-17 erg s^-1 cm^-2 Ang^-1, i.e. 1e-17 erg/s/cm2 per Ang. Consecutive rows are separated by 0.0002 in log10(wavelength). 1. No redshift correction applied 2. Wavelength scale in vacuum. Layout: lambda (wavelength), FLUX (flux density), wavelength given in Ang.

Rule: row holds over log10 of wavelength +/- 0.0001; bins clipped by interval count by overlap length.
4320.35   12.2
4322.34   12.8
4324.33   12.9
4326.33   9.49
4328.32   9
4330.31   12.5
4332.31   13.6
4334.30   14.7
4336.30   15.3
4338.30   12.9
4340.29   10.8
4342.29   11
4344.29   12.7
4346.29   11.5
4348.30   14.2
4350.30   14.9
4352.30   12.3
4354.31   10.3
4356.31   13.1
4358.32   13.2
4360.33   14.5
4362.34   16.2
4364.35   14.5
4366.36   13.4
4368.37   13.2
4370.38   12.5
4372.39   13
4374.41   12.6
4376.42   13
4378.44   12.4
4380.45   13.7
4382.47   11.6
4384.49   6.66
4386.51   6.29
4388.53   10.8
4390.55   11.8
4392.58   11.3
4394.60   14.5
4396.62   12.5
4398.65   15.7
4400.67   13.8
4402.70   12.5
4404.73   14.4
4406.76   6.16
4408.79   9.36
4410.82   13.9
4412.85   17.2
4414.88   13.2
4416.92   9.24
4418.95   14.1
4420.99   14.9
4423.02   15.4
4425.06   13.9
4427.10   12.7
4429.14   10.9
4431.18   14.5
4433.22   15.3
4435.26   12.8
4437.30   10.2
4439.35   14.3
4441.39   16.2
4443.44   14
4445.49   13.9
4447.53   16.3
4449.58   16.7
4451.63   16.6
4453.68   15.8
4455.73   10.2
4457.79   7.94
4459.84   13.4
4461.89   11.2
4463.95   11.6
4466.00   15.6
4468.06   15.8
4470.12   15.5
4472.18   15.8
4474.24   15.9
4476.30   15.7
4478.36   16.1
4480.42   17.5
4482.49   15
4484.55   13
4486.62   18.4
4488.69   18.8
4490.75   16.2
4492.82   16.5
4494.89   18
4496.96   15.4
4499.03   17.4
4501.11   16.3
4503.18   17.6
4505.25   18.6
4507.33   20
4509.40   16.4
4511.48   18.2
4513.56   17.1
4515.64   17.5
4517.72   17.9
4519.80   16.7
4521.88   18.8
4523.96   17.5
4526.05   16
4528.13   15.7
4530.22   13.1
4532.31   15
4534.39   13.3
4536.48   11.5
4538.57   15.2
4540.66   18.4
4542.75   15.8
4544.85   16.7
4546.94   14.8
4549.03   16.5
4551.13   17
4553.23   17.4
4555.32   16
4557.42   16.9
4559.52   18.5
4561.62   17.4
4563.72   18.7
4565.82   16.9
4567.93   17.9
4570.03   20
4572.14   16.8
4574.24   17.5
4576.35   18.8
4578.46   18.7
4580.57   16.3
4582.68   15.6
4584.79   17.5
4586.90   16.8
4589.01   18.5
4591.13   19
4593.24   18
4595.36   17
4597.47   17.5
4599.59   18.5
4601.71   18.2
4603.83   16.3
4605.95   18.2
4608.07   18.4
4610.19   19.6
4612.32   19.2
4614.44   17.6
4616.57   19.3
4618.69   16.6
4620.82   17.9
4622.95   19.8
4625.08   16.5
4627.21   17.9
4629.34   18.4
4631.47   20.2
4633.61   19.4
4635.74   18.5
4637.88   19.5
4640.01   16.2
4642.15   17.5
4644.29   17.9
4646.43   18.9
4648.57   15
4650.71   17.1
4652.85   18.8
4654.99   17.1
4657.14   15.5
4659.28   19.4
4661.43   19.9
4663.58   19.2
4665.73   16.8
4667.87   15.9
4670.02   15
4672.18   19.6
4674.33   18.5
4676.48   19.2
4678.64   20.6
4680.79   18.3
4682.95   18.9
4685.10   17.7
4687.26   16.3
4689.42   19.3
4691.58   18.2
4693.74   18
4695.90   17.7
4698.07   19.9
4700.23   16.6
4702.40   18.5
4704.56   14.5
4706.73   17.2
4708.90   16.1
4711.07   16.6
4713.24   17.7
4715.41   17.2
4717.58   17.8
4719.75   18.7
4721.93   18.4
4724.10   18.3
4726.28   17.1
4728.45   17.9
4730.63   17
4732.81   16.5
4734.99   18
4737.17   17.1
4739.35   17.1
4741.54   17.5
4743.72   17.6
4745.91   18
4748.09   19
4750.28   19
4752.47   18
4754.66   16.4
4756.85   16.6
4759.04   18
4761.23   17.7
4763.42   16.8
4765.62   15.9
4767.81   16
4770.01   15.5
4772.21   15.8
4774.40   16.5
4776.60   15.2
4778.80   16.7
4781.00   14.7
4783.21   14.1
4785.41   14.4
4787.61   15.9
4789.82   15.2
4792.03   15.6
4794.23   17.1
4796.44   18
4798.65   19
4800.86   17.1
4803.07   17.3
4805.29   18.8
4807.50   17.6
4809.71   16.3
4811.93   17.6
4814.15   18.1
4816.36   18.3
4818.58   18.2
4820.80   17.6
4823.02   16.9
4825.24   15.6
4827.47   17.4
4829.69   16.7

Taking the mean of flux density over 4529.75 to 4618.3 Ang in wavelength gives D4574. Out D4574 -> 17.2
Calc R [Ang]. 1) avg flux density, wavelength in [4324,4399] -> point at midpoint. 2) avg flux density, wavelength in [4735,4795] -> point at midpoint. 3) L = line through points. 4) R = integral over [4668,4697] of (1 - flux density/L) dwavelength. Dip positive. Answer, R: -4.5 Ang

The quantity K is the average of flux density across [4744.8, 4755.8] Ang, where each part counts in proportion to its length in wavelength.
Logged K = 18.1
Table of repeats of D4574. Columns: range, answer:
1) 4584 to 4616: 18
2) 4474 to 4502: 16.5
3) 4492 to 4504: 16.9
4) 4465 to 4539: 16.4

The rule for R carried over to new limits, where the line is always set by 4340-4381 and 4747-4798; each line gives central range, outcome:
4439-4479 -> -1.6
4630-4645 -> -3.1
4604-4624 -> -4.3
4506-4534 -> -4.9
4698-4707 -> -0.7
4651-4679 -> -4.4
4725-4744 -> -1.4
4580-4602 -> -3.8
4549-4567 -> -3.2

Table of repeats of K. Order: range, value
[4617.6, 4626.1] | 17.7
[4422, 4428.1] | 14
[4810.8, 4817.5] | 18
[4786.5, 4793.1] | 15.6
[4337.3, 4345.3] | 11.9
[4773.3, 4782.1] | 15.8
